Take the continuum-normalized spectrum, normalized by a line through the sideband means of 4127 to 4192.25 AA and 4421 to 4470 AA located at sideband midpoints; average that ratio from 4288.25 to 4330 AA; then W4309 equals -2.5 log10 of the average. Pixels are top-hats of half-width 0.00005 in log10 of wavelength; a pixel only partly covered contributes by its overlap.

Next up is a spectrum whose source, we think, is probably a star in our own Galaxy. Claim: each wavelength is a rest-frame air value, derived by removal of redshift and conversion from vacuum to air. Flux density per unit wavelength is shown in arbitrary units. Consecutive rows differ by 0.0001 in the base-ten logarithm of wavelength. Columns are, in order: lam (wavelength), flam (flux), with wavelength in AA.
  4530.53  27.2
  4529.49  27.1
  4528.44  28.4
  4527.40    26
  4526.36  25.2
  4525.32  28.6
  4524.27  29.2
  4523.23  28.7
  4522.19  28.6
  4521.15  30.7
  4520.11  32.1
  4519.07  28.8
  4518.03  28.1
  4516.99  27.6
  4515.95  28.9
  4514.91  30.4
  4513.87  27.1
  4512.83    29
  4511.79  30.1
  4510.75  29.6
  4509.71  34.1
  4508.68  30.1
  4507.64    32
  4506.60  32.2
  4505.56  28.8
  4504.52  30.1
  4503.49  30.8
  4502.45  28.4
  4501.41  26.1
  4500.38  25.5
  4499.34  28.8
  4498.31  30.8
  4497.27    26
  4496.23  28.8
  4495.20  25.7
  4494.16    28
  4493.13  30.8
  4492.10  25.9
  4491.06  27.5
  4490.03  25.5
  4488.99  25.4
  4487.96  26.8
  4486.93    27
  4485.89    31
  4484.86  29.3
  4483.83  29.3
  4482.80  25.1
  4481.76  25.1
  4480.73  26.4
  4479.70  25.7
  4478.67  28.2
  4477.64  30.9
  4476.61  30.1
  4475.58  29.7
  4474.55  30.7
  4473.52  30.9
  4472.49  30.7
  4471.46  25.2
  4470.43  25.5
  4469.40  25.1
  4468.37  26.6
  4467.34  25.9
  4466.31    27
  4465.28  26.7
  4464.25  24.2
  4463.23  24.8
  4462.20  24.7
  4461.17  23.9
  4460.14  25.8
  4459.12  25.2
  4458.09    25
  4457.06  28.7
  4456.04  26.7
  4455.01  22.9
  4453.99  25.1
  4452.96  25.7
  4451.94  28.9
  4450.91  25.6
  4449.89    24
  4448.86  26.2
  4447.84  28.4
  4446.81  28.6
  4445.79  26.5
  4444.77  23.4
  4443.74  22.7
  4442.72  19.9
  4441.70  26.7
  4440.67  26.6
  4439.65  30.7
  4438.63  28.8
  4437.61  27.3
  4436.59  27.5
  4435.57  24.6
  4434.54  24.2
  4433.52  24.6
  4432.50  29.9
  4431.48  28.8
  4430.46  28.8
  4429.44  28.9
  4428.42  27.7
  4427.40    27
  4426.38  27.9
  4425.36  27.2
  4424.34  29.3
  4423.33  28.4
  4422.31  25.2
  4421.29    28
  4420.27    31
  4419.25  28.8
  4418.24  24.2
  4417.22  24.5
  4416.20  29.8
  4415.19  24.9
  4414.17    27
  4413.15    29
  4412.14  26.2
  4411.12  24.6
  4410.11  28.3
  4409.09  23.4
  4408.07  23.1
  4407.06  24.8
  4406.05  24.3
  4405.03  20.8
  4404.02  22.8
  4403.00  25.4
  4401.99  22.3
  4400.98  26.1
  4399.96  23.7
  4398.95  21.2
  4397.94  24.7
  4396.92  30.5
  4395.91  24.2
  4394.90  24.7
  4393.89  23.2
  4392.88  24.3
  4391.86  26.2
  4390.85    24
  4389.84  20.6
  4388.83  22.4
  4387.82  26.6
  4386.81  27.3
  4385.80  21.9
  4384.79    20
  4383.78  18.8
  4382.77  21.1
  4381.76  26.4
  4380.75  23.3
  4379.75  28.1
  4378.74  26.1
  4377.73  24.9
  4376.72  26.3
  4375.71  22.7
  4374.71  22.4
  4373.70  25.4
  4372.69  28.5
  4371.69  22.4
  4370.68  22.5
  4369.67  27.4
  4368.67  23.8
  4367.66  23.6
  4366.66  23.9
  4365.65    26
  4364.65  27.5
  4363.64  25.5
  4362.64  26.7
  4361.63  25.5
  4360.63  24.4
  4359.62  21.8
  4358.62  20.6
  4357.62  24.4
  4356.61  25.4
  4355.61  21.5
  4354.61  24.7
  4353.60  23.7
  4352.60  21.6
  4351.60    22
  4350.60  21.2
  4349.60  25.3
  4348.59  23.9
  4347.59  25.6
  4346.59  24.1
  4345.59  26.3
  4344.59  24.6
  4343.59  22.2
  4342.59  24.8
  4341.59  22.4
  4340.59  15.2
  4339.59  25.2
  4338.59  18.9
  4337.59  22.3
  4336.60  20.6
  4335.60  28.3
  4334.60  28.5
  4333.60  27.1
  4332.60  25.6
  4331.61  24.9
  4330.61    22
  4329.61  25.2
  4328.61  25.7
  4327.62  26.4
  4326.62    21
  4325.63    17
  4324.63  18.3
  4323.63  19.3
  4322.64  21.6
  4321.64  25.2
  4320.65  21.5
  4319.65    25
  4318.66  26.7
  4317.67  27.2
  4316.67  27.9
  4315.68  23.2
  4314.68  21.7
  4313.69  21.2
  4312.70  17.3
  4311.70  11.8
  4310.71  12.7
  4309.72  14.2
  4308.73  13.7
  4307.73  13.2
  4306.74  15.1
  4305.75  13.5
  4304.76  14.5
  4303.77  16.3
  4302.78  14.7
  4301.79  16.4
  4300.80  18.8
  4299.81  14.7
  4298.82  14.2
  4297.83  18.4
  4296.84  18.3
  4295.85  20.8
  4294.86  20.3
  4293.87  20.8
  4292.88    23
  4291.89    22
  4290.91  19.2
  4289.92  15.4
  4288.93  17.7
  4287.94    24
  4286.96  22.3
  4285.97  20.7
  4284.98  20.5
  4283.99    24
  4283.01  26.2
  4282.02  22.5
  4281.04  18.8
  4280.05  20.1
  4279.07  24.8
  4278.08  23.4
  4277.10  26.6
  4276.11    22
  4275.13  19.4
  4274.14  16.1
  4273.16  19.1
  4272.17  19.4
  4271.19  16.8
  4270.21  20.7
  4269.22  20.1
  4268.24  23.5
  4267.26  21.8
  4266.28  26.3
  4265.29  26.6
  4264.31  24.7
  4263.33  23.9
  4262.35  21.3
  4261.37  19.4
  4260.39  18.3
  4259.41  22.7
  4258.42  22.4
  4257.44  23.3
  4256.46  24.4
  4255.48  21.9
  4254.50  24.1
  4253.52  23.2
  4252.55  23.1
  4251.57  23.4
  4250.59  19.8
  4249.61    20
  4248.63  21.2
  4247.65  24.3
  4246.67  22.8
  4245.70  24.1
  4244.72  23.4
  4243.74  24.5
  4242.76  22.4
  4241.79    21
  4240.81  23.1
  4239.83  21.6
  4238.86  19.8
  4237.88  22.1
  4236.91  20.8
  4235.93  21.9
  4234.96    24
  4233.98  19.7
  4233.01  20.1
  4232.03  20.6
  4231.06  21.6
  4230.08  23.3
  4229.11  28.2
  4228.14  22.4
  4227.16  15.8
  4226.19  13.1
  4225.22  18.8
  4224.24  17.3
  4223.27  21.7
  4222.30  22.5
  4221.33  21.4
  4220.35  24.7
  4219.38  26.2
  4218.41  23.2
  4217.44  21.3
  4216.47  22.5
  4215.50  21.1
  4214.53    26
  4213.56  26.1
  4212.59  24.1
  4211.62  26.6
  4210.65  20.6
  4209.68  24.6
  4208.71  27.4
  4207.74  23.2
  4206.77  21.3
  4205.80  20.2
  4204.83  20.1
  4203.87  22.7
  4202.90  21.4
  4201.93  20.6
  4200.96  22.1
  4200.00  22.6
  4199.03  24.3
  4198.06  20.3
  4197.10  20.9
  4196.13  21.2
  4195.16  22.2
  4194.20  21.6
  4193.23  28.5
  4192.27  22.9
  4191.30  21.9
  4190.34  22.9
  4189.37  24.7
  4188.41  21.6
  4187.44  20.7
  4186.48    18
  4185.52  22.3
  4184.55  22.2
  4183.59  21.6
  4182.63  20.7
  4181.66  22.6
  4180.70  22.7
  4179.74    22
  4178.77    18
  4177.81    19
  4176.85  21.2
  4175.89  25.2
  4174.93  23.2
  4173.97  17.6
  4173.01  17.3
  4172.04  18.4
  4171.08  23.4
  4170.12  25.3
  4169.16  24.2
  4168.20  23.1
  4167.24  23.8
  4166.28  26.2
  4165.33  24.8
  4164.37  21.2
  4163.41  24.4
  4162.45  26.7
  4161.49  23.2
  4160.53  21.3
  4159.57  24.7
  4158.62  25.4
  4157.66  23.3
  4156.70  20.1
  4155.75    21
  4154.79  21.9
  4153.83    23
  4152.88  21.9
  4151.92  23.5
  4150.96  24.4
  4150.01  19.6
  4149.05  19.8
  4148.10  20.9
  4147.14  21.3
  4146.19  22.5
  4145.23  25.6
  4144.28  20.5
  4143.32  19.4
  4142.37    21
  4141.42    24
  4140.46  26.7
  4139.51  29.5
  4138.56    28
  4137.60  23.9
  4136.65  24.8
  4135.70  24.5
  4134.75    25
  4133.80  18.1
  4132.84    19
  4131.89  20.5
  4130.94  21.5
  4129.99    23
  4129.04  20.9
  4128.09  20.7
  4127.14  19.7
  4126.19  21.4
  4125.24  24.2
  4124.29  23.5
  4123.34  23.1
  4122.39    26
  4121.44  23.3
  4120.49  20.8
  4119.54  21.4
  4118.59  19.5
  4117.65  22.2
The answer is 0.26 mag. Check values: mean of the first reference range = 22.4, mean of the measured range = 19.3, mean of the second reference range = 26.4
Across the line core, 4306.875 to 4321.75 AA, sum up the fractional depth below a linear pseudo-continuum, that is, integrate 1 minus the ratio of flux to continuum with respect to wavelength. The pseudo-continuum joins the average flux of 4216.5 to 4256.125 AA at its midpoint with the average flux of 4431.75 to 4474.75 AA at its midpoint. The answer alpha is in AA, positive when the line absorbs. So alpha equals 2.2 AA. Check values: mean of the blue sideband 21.9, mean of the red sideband 26.2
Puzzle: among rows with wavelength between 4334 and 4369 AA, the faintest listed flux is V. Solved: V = 15.2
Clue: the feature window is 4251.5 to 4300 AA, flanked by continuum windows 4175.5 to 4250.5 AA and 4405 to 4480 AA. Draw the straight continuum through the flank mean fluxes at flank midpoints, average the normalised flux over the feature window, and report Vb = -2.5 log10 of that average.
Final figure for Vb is 0.095 mag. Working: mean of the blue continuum 22.1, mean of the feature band 21.4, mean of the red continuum 26.6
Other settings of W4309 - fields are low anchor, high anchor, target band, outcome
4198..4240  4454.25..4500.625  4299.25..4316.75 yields 0.40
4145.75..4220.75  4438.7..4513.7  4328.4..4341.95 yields 0.06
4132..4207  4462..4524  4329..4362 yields 0.09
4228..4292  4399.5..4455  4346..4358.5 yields 0.04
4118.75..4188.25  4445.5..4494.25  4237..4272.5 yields 0.07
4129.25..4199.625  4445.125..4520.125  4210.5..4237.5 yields 0.07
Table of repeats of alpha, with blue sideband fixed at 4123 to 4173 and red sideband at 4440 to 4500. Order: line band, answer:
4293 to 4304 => 3.04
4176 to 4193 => 1.16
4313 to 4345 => 2.22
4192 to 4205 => 0.63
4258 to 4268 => 0.60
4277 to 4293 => 1.83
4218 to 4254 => 3.12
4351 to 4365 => 0.83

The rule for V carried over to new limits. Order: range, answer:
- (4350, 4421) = 18.8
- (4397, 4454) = 19.9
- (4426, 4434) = 24.6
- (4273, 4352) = 11.8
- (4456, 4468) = 23.9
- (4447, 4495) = 22.9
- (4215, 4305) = 13.1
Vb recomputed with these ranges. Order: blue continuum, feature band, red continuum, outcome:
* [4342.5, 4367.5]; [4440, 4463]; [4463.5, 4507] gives 0.054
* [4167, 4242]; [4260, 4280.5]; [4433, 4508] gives 0.076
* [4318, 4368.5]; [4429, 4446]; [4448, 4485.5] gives -0.019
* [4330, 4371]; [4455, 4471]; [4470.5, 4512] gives 0.082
